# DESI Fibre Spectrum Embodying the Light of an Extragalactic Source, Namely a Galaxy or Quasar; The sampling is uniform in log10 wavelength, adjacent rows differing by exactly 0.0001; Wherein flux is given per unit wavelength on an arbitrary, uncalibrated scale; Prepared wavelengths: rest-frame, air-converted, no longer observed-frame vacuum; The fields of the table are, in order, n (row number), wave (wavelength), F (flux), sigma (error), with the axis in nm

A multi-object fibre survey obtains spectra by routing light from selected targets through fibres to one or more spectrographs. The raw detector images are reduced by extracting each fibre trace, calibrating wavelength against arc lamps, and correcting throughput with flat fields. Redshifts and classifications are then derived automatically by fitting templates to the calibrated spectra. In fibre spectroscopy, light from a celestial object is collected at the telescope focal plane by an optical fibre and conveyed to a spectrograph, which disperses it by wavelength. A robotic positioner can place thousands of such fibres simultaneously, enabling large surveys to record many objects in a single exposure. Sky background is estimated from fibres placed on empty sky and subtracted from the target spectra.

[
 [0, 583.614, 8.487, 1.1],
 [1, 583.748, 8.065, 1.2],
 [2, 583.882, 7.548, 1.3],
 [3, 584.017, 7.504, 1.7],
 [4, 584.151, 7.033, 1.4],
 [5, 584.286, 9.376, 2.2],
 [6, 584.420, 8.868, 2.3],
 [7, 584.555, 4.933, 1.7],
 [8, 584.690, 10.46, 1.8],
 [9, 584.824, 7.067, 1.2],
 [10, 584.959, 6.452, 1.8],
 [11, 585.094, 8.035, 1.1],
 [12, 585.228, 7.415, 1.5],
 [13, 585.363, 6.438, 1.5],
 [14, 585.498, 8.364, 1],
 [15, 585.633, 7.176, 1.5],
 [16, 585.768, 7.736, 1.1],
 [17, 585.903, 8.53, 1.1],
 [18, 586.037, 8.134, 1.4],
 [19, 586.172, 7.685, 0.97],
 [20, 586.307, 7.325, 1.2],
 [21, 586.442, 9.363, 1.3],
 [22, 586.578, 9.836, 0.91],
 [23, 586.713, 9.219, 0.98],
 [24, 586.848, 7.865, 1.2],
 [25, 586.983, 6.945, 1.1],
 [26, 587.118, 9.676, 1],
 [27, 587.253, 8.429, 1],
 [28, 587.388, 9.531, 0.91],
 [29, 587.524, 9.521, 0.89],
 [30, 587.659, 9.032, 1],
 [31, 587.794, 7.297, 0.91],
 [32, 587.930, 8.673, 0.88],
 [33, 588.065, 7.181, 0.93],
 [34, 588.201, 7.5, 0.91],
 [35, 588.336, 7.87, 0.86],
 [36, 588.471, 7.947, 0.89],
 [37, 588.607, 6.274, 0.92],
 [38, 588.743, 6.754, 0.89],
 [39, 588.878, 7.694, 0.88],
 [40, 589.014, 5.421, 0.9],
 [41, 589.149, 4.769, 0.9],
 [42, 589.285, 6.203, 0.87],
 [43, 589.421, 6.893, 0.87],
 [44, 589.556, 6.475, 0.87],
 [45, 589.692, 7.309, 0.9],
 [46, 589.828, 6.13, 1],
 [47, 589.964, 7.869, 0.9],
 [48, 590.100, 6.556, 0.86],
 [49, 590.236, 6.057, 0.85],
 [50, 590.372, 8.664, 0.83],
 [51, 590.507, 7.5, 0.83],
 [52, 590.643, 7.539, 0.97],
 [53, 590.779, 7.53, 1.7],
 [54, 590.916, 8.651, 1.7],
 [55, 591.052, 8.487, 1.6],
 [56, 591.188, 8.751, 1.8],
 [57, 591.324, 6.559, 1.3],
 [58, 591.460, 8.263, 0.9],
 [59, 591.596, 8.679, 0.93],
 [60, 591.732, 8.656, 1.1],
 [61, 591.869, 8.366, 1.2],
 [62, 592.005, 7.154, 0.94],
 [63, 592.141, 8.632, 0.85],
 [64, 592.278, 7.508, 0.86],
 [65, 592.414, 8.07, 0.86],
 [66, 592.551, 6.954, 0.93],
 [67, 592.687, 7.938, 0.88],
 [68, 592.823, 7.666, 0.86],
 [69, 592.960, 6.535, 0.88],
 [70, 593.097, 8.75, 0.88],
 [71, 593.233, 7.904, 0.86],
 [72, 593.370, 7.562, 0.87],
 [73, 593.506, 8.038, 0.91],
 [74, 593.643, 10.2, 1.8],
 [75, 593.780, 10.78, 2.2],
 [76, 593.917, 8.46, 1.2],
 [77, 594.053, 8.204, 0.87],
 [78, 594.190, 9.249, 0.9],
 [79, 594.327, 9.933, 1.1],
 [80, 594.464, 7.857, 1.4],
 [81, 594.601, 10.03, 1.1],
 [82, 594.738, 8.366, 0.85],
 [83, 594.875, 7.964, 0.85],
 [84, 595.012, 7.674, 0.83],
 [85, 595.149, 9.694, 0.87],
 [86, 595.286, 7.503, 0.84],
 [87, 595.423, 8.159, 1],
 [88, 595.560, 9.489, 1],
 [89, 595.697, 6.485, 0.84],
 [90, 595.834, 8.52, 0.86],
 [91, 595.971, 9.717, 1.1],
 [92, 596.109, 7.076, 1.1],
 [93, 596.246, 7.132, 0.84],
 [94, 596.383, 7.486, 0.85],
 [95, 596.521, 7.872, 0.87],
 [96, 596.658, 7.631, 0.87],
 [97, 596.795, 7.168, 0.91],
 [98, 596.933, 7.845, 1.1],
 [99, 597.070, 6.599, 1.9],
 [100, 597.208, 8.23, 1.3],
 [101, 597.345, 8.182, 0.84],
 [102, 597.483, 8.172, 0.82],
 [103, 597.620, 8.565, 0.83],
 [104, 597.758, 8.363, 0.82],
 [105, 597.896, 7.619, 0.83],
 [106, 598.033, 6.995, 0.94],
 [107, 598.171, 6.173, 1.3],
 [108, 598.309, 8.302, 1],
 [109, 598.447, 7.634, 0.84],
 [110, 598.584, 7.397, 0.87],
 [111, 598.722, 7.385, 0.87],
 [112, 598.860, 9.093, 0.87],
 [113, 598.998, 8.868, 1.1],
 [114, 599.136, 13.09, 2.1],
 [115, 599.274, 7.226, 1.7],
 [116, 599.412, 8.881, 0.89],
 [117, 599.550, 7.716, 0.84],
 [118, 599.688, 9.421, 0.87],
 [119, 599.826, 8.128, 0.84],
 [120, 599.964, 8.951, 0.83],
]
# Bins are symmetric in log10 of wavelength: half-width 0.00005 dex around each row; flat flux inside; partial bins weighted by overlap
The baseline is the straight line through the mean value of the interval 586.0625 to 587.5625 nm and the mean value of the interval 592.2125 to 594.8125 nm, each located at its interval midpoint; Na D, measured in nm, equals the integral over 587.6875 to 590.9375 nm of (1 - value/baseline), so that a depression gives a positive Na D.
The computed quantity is 0.547 nm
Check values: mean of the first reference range 8.64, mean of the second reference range 8.42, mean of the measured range 7.11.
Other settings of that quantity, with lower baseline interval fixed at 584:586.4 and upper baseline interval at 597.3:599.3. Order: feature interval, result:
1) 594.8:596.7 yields 0.021 nm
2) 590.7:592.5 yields -0.027 nm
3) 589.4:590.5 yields 0.122 nm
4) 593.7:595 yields -0.139 nm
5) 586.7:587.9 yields -0.121 nm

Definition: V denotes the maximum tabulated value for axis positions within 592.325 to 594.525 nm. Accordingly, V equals 10.78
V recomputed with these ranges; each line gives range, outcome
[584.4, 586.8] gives 10.46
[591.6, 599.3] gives 13.09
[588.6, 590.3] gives 7.869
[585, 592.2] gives 9.836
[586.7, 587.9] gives 9.676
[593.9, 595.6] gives 10.03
